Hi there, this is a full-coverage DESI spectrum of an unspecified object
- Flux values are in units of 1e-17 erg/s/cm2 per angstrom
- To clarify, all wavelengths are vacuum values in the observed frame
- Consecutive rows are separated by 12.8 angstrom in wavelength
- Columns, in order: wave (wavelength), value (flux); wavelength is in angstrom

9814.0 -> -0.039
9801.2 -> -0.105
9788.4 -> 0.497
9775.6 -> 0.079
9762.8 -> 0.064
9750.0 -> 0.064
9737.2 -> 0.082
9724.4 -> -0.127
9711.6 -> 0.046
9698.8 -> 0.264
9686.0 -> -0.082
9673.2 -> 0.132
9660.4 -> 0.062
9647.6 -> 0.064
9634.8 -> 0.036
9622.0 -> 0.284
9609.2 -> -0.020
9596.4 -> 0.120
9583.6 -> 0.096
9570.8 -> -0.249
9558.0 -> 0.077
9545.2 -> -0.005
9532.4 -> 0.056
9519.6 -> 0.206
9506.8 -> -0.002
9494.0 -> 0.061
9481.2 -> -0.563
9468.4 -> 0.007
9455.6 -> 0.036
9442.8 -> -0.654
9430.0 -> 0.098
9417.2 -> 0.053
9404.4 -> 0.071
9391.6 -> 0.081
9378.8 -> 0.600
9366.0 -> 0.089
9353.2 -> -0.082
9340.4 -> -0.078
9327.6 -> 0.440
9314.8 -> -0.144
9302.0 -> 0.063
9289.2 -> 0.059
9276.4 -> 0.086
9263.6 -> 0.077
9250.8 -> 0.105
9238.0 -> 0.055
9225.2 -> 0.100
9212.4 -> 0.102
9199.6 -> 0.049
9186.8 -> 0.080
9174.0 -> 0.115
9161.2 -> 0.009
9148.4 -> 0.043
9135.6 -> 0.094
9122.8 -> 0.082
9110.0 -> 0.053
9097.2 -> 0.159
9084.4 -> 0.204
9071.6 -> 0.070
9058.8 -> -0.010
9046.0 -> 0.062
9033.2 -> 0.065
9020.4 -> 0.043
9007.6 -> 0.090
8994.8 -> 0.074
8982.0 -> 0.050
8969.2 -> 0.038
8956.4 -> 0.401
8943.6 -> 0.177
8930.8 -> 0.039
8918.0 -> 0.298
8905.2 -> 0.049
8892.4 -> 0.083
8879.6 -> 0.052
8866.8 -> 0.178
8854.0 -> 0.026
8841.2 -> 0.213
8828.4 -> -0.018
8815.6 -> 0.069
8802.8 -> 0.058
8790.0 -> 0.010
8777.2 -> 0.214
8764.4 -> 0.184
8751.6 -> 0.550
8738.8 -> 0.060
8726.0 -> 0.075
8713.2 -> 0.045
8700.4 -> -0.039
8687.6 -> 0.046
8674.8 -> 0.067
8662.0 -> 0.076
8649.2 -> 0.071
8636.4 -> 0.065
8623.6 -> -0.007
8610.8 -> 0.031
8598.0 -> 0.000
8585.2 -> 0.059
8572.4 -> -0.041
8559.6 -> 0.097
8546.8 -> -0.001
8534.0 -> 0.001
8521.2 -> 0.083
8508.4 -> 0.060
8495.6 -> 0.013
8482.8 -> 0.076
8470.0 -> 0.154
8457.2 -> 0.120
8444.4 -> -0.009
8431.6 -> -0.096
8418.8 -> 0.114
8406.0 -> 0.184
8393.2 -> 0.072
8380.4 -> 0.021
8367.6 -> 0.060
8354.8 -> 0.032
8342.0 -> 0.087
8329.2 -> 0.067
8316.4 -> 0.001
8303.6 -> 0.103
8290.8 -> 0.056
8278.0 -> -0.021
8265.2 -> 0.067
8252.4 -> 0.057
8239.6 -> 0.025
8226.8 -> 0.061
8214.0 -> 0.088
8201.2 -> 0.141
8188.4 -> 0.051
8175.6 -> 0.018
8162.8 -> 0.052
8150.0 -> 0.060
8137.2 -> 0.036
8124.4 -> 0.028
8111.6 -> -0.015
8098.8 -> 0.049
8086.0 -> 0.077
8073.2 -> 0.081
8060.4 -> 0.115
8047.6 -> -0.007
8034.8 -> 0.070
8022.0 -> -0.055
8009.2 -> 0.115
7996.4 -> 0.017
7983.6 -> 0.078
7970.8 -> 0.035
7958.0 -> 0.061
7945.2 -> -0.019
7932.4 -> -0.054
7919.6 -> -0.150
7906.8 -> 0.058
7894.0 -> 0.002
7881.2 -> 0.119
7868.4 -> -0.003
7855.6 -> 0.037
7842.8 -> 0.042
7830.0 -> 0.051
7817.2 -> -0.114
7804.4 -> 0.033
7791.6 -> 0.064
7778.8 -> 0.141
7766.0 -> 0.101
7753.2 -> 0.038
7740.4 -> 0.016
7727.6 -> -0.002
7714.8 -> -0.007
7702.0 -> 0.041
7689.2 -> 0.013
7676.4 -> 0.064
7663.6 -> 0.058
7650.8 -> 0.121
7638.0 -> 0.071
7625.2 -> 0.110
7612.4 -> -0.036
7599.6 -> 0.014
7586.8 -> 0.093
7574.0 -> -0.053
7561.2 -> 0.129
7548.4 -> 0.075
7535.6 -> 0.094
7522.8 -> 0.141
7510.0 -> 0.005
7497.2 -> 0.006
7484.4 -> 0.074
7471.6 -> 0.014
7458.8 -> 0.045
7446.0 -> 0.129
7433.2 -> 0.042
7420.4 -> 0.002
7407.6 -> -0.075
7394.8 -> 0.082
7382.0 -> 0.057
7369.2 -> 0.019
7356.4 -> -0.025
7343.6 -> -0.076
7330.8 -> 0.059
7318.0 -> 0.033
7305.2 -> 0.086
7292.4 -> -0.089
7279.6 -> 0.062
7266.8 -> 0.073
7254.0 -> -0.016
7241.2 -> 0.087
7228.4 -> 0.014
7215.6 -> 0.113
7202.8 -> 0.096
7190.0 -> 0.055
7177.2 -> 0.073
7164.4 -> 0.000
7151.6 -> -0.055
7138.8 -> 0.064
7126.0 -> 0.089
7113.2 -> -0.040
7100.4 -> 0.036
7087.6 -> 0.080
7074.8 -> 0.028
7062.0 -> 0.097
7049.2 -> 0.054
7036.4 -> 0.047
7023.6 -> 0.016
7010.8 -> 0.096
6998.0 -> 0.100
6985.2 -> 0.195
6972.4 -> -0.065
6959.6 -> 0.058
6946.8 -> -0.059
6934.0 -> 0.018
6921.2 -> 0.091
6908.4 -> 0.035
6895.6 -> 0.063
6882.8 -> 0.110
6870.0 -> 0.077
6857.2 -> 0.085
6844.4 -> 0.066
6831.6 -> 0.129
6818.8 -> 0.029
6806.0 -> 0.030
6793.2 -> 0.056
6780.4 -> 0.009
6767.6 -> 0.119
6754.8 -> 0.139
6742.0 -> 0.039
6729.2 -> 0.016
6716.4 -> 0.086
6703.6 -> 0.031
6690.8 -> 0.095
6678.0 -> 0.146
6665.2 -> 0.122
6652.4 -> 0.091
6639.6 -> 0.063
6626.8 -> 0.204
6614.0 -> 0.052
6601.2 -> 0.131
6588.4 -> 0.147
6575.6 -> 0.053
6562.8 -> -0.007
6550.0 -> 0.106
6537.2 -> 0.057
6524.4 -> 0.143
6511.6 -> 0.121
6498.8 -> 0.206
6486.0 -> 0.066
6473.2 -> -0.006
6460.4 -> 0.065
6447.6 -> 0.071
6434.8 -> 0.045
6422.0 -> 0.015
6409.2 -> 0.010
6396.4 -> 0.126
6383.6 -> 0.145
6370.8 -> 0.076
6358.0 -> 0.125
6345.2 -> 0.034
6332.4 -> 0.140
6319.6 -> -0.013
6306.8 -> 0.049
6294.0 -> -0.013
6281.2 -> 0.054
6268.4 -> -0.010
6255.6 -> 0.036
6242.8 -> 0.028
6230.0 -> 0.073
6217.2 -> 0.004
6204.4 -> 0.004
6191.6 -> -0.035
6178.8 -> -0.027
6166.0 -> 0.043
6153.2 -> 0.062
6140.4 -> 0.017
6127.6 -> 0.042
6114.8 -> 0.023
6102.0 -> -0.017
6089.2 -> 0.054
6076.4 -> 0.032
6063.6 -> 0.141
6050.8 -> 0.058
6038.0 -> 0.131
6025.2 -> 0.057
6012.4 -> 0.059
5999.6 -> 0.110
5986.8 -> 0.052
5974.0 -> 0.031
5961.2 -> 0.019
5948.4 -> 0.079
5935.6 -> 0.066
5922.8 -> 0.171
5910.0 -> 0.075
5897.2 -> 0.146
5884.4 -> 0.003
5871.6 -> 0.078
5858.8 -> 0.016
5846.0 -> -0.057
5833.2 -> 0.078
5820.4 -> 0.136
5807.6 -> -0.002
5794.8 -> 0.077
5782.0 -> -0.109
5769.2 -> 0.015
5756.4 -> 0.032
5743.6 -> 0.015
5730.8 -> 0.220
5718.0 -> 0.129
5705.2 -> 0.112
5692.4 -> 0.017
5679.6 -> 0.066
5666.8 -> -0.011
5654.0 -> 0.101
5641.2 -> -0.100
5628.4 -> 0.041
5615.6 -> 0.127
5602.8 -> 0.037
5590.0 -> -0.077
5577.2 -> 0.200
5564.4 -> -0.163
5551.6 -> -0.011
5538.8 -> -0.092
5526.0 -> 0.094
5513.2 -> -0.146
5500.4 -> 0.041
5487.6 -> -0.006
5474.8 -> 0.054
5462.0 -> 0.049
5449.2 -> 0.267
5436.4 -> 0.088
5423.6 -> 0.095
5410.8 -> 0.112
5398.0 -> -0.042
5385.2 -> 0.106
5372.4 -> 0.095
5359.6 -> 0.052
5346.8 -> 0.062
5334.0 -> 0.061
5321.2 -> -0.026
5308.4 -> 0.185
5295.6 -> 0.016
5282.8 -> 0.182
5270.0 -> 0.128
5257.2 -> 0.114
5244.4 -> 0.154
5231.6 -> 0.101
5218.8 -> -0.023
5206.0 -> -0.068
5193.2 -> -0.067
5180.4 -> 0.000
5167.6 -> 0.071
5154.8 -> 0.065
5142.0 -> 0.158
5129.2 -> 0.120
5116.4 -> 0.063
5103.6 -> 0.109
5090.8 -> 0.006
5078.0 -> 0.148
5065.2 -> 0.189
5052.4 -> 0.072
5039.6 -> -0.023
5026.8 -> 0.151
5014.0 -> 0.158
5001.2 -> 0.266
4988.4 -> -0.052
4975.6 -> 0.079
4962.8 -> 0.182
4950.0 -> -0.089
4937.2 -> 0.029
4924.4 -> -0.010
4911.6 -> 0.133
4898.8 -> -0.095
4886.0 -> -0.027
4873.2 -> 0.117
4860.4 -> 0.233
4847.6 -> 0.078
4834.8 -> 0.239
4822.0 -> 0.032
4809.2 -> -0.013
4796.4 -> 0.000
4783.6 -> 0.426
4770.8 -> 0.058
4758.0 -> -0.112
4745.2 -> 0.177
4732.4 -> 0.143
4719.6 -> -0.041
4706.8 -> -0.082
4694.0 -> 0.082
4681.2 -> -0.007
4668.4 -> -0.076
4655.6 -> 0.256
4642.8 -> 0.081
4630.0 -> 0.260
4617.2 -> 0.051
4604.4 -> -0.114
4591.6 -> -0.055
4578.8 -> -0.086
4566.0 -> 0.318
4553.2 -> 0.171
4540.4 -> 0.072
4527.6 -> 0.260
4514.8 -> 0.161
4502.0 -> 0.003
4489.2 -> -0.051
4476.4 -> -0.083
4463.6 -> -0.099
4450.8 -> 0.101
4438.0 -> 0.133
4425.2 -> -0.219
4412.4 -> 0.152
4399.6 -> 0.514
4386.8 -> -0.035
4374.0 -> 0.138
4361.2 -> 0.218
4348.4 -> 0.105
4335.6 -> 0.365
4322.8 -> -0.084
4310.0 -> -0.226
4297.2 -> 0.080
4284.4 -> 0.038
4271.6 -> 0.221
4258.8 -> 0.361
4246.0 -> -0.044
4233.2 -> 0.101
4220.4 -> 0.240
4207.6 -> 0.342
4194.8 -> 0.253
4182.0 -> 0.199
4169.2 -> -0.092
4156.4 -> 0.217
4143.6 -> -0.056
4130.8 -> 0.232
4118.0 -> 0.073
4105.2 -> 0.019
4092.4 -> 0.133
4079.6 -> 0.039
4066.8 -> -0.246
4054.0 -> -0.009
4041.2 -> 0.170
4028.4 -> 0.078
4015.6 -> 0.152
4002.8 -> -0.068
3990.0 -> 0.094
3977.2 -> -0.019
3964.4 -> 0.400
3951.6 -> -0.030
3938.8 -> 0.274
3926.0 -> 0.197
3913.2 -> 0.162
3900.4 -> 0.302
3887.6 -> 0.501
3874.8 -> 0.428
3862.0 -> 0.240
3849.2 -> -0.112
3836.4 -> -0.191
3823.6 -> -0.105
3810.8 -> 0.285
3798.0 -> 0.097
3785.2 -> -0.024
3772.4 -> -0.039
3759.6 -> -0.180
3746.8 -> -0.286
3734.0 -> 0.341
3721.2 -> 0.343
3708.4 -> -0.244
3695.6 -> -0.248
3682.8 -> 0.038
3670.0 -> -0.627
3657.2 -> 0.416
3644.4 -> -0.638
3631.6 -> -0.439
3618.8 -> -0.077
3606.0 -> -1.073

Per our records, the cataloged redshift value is 1.347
